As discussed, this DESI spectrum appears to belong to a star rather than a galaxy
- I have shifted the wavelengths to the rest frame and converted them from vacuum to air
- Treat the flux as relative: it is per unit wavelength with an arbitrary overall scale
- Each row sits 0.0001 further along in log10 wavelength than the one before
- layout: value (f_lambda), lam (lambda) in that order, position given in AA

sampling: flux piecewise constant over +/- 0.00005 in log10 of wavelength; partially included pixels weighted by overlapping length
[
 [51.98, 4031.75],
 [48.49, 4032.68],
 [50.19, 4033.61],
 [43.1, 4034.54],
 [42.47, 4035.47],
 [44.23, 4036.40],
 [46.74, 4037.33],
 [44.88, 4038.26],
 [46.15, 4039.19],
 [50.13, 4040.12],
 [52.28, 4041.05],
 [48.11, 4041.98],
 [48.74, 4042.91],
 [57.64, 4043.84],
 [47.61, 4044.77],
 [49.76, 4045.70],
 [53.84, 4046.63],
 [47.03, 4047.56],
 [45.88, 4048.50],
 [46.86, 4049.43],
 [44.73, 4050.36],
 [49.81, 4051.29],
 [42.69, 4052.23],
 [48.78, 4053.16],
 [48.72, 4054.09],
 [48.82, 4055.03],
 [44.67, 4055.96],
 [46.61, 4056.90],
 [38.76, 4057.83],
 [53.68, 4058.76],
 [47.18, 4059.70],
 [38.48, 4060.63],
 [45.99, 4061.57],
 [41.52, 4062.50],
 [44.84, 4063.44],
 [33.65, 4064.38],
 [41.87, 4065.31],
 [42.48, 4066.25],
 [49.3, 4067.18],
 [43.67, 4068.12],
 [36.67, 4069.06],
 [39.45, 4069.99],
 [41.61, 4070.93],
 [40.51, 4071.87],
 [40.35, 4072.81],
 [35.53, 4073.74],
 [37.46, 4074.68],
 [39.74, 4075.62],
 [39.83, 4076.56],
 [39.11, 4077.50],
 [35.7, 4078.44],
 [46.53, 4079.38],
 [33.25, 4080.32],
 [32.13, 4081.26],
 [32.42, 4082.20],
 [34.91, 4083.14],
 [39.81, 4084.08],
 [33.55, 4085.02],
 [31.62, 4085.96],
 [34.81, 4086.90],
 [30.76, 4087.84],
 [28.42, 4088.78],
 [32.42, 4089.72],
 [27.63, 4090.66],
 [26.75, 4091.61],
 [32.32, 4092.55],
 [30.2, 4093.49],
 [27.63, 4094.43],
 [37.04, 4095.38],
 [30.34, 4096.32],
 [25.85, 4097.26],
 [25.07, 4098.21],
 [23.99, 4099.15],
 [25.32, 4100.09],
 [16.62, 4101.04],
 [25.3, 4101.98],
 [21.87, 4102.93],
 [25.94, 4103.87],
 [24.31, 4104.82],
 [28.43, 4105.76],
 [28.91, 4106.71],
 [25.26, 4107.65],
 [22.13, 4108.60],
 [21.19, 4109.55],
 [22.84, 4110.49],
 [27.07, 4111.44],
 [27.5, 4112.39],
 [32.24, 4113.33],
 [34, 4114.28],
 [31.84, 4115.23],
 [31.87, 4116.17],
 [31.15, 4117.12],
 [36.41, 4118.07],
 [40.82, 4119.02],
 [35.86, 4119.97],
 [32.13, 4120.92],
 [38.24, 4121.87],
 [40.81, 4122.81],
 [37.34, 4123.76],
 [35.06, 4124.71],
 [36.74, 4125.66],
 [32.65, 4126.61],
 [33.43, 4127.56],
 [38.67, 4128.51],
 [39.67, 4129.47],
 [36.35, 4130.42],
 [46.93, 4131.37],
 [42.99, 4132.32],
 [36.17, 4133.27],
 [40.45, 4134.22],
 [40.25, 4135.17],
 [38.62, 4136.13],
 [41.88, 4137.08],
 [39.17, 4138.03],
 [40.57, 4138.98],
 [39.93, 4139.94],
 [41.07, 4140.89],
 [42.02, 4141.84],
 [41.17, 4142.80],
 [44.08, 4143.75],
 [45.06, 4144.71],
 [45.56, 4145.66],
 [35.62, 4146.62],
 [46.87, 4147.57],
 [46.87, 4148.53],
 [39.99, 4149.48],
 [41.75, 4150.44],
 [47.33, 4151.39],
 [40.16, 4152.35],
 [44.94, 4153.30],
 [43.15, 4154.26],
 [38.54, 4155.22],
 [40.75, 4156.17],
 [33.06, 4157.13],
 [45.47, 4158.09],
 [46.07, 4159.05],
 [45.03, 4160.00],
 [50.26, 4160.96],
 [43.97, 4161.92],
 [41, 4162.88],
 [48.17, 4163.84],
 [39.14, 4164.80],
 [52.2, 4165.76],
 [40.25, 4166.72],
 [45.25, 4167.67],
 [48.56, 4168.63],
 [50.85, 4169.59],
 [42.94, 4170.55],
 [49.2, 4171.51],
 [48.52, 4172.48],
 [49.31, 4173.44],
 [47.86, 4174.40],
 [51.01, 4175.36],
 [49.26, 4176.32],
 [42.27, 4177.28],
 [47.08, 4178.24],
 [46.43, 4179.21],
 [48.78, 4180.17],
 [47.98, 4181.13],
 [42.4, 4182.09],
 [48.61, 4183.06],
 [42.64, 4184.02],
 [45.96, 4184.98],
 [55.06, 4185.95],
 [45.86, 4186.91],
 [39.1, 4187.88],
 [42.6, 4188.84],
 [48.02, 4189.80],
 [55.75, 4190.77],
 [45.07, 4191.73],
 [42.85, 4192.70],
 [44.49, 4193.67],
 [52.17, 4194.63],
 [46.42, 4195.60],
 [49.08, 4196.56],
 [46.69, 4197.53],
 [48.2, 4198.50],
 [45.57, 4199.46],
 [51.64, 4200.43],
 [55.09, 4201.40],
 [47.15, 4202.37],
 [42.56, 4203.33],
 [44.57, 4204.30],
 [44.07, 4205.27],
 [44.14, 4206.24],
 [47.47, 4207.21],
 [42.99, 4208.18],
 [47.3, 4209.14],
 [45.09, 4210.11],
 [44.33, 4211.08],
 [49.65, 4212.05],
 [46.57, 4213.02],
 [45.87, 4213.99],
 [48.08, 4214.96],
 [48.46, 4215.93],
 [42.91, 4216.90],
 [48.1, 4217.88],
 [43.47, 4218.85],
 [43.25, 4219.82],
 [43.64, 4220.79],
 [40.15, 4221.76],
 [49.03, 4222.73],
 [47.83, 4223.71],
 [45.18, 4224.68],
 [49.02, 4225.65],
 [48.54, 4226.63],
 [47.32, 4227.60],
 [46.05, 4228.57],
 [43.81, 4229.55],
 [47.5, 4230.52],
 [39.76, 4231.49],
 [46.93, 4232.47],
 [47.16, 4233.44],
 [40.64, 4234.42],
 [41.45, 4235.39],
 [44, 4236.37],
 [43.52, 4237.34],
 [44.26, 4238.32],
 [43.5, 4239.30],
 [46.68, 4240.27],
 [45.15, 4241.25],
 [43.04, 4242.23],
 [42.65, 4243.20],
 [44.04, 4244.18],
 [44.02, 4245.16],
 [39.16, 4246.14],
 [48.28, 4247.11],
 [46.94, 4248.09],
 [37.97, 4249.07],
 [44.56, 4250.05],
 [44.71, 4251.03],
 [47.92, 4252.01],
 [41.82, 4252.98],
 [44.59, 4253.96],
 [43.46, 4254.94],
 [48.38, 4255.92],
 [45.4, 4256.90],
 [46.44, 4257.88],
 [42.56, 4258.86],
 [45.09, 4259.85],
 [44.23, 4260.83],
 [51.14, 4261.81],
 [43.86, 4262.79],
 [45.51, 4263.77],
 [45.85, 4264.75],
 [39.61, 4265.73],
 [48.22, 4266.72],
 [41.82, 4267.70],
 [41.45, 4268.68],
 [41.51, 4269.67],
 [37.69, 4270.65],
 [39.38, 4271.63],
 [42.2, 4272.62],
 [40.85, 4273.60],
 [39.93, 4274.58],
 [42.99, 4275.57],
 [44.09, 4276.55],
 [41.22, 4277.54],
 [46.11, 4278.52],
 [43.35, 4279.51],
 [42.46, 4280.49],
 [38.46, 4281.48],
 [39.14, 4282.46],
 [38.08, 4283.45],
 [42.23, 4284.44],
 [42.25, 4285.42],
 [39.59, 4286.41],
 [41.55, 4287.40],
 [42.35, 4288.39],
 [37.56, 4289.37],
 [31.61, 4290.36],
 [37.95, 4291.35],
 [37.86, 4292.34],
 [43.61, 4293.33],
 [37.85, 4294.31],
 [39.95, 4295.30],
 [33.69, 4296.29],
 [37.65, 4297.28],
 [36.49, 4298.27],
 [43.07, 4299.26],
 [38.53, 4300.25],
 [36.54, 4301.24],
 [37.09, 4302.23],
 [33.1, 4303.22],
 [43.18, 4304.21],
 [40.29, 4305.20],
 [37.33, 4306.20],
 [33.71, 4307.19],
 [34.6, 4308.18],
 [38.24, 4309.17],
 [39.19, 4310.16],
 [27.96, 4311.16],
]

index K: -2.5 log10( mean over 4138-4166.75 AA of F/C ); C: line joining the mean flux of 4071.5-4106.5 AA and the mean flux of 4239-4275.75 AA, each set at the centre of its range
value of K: -0.19 mag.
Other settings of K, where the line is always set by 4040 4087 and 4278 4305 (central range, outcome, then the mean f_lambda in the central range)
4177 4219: -0.14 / 46.6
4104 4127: 0.32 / 31.4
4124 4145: 0.06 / 39.6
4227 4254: -0.11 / 44.2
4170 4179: -0.15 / 47.4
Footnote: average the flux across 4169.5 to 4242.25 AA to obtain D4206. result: 46.2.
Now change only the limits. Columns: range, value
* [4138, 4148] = 42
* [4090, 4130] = 30.2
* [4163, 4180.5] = 46.9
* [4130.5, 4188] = 44.2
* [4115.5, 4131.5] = 36.4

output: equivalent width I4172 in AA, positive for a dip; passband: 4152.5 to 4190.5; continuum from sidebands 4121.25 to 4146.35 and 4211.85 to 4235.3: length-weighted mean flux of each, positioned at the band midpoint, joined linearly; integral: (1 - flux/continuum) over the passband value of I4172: -3.0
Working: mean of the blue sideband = 39.7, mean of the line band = 45.6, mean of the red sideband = 45.7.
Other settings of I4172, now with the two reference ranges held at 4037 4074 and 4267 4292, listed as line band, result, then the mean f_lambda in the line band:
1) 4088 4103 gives 5.7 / 27.5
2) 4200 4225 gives -2.4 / 46.1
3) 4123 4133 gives 1.3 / 38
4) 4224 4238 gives -1.1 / 45.1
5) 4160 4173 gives -0.9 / 46.1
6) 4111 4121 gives 2.6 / 32.8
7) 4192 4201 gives -1.1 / 47.4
